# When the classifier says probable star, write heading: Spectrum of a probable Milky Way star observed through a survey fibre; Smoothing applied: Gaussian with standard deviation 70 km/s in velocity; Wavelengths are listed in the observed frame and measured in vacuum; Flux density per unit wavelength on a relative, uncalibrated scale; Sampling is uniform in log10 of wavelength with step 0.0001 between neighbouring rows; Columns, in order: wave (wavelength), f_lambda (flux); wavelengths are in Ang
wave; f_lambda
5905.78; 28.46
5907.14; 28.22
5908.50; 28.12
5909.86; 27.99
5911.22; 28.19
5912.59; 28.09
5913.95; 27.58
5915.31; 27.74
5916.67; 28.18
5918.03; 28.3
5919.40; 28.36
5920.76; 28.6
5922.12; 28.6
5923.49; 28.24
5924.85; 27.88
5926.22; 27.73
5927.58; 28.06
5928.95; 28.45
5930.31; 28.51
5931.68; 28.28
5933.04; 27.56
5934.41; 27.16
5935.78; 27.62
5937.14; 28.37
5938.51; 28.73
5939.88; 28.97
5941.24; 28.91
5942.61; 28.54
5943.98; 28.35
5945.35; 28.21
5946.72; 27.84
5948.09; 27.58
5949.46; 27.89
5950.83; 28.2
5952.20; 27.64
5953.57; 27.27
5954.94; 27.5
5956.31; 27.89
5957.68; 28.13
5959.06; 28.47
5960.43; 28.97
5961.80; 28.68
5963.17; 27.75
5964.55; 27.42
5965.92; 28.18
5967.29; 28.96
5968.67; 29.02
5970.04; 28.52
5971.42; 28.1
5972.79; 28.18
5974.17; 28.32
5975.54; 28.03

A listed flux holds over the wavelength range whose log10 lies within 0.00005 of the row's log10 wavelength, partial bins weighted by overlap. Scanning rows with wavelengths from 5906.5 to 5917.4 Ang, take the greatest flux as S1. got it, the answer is 28.22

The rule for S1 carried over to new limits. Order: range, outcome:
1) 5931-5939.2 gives 28.73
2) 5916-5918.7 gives 28.3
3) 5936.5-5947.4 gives 28.97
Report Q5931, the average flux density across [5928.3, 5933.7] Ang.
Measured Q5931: 28.2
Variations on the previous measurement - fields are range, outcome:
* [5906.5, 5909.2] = 28.2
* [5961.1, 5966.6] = 28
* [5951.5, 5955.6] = 27.5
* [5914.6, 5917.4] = 28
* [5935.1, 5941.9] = 28.6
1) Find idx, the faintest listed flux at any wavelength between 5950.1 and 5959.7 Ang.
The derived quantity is 27.27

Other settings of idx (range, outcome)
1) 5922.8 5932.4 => 27.73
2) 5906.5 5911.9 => 27.99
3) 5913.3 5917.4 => 27.58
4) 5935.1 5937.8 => 27.62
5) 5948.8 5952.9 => 27.64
